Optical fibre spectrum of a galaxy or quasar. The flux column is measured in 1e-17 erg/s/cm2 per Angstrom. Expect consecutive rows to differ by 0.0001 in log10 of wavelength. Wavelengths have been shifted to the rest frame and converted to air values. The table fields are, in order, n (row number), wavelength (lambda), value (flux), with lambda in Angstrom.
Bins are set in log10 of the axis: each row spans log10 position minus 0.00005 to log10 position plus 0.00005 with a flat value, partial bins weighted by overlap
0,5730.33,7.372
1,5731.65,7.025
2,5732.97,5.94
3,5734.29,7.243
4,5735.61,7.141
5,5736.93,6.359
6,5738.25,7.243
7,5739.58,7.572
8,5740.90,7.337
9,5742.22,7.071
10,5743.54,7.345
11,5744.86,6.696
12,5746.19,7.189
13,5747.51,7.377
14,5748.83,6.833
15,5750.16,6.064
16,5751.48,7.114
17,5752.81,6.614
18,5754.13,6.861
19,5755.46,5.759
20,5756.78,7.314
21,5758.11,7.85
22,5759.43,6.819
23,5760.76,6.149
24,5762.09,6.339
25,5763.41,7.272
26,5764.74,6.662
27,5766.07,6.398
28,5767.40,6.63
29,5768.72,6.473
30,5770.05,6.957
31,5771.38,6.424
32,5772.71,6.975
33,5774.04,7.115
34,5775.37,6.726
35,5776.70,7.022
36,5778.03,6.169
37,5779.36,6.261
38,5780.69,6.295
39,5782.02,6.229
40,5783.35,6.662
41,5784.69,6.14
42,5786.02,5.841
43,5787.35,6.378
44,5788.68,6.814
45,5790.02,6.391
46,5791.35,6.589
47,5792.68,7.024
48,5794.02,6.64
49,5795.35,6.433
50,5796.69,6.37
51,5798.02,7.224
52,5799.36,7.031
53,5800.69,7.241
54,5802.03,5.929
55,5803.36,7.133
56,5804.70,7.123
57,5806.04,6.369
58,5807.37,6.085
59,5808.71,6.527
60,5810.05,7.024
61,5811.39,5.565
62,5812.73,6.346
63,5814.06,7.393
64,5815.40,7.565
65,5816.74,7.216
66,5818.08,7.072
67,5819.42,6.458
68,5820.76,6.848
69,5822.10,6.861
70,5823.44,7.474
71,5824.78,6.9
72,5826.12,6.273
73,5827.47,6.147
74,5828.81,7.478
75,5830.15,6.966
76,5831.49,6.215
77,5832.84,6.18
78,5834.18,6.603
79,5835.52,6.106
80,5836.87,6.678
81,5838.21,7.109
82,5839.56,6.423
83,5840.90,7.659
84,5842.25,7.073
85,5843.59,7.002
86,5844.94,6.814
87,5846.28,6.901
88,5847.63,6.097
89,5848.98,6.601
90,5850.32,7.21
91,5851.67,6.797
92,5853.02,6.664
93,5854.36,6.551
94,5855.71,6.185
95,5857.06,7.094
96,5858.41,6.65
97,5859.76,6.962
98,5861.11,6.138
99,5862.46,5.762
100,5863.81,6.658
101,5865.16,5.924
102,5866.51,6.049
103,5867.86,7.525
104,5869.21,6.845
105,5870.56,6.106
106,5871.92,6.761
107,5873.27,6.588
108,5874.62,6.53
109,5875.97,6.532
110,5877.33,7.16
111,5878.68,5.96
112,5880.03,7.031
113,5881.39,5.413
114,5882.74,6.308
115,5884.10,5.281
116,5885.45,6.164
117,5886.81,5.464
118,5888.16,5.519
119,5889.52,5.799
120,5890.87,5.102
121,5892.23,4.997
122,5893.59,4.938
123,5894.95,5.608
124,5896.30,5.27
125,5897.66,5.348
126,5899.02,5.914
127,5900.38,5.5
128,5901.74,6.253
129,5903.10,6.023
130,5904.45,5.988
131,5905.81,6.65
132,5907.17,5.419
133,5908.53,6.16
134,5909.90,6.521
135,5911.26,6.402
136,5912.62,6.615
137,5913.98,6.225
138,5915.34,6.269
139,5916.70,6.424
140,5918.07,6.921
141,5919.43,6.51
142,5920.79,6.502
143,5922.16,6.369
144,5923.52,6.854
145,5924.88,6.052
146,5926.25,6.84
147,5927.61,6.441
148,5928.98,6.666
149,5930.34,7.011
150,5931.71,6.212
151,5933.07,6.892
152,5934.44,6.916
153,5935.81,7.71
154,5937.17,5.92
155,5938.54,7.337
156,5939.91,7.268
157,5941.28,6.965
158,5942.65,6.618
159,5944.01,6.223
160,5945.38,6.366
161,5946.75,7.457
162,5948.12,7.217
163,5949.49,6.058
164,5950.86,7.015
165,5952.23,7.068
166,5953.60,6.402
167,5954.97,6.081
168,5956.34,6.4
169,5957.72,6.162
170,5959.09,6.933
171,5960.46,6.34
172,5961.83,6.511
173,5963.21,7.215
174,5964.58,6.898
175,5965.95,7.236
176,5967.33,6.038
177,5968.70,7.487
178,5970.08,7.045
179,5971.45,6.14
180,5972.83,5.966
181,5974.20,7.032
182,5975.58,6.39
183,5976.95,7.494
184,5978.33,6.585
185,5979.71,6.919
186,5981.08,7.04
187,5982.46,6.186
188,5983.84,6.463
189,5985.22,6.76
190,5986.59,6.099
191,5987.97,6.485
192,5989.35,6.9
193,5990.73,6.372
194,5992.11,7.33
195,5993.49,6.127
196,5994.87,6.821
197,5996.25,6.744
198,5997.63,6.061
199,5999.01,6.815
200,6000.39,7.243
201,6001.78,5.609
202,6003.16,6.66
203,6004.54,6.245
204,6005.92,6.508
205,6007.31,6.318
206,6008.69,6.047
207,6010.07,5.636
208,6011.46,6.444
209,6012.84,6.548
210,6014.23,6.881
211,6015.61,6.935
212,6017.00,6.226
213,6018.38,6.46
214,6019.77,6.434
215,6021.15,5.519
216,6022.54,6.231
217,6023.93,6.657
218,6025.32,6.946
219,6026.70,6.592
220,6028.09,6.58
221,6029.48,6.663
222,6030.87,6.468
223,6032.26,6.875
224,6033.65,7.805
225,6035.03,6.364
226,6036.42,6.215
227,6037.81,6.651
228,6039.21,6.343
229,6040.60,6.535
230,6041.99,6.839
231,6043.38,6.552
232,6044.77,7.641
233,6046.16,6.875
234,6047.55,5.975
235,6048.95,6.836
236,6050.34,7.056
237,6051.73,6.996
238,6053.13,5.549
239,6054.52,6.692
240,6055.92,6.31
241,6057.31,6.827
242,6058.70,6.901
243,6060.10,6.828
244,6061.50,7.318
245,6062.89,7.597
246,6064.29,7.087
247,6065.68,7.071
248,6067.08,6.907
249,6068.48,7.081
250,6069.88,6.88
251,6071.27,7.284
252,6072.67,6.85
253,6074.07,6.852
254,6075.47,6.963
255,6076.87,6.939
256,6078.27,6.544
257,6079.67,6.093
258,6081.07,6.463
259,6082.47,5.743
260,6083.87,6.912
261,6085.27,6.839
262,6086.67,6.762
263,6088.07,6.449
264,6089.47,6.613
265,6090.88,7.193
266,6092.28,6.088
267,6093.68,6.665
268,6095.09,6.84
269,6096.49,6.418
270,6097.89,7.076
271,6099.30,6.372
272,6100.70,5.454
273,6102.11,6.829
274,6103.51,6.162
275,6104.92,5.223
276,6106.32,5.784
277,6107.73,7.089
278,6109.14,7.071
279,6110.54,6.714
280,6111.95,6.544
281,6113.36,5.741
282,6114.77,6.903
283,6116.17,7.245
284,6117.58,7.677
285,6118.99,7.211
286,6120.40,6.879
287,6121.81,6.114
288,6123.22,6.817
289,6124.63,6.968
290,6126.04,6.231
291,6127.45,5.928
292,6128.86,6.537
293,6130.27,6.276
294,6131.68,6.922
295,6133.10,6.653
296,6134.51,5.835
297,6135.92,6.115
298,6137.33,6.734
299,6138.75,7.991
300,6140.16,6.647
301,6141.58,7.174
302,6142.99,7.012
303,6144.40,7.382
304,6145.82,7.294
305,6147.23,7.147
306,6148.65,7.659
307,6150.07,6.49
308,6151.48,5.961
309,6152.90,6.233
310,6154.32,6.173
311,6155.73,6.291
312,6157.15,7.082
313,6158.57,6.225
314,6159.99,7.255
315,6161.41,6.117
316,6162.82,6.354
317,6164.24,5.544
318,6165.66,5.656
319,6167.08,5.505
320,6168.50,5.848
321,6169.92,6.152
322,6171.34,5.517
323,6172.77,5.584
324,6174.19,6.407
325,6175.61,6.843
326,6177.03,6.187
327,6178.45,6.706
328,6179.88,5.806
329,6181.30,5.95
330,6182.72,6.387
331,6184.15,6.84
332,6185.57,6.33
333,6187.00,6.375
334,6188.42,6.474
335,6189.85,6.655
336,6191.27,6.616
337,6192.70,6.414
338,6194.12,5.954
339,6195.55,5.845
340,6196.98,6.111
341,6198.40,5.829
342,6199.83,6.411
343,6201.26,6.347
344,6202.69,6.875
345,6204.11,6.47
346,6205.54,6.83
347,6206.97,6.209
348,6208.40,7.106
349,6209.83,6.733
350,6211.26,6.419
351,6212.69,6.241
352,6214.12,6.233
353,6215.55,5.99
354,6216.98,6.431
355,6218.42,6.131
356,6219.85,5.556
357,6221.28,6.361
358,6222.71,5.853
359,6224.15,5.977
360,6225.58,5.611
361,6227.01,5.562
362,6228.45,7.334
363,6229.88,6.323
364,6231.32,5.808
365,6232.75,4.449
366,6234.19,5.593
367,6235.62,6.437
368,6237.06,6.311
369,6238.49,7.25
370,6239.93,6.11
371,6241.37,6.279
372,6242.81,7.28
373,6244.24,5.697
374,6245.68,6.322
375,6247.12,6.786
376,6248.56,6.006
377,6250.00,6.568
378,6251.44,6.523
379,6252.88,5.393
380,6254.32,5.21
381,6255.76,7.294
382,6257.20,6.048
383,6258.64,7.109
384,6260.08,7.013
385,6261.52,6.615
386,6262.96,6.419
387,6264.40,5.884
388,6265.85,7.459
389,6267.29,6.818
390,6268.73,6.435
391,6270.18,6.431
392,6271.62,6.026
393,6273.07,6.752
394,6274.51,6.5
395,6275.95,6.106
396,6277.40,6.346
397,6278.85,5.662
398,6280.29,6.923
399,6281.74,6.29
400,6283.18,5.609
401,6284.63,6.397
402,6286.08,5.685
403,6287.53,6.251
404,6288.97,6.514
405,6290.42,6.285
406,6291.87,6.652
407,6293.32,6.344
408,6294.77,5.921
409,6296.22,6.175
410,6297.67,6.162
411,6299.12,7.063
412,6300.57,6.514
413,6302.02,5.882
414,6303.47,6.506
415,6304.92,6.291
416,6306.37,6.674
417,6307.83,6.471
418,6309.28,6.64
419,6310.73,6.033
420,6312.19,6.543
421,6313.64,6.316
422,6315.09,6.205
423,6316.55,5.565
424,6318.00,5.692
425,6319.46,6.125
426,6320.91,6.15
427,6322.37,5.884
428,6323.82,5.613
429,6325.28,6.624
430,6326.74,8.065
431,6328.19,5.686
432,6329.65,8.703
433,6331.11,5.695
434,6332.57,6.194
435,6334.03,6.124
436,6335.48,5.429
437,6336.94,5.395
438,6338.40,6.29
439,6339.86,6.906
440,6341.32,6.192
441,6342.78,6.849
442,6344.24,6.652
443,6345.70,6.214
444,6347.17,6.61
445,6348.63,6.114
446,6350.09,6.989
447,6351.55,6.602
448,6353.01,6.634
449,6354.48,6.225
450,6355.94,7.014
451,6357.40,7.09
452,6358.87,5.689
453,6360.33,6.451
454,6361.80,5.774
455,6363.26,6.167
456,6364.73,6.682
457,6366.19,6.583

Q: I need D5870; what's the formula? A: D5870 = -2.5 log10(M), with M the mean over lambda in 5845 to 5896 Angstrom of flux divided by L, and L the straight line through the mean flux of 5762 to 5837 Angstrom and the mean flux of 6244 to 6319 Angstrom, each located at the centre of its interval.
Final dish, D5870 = 0.06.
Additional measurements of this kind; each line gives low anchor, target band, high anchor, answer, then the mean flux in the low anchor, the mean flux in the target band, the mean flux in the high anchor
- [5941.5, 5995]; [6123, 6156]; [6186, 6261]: -0.05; 6.66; 6.69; 6.28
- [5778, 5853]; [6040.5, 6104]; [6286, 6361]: -0.03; 6.68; 6.72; 6.36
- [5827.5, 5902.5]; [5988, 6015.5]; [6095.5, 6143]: 0.00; 6.33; 6.5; 6.59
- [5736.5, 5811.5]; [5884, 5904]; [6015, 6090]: 0.20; 6.71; 5.56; 6.7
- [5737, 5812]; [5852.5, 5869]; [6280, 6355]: 0.02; 6.71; 6.52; 6.33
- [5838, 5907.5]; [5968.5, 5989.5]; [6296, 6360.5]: -0.06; 6.27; 6.66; 6.38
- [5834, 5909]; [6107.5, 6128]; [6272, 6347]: -0.07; 6.28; 6.74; 6.31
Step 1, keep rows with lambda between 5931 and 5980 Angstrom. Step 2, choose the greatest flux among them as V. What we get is 7.71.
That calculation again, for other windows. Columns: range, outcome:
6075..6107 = 7.193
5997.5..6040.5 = 7.805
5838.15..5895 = 7.659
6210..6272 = 7.459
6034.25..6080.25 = 7.641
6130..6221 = 7.991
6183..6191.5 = 6.84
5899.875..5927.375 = 6.921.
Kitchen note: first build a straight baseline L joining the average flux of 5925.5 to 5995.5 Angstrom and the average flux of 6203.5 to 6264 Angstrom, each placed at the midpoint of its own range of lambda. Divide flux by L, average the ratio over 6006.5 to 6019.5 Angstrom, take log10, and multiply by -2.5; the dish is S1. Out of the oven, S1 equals 0.04 mag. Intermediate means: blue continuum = 6.71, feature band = 6.39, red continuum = 6.28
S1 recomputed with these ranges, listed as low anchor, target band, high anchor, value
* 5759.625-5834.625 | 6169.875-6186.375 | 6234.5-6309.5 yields 0.04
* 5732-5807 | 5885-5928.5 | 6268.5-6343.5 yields 0.10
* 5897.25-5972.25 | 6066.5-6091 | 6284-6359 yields -0.04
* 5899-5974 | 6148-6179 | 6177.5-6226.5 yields 0.01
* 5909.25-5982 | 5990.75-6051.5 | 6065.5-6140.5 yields 0.01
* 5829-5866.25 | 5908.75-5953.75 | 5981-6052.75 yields -0.01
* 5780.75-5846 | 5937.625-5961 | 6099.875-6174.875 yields -0.01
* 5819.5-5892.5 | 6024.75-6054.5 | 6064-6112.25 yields -0.01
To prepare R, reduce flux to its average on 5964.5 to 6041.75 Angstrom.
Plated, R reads 6.57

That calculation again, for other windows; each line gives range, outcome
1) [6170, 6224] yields 6.29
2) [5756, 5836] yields 6.68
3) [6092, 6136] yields 6.52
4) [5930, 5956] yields 6.77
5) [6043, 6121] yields 6.7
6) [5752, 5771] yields 6.72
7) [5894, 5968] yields 6.48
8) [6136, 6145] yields 7.08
